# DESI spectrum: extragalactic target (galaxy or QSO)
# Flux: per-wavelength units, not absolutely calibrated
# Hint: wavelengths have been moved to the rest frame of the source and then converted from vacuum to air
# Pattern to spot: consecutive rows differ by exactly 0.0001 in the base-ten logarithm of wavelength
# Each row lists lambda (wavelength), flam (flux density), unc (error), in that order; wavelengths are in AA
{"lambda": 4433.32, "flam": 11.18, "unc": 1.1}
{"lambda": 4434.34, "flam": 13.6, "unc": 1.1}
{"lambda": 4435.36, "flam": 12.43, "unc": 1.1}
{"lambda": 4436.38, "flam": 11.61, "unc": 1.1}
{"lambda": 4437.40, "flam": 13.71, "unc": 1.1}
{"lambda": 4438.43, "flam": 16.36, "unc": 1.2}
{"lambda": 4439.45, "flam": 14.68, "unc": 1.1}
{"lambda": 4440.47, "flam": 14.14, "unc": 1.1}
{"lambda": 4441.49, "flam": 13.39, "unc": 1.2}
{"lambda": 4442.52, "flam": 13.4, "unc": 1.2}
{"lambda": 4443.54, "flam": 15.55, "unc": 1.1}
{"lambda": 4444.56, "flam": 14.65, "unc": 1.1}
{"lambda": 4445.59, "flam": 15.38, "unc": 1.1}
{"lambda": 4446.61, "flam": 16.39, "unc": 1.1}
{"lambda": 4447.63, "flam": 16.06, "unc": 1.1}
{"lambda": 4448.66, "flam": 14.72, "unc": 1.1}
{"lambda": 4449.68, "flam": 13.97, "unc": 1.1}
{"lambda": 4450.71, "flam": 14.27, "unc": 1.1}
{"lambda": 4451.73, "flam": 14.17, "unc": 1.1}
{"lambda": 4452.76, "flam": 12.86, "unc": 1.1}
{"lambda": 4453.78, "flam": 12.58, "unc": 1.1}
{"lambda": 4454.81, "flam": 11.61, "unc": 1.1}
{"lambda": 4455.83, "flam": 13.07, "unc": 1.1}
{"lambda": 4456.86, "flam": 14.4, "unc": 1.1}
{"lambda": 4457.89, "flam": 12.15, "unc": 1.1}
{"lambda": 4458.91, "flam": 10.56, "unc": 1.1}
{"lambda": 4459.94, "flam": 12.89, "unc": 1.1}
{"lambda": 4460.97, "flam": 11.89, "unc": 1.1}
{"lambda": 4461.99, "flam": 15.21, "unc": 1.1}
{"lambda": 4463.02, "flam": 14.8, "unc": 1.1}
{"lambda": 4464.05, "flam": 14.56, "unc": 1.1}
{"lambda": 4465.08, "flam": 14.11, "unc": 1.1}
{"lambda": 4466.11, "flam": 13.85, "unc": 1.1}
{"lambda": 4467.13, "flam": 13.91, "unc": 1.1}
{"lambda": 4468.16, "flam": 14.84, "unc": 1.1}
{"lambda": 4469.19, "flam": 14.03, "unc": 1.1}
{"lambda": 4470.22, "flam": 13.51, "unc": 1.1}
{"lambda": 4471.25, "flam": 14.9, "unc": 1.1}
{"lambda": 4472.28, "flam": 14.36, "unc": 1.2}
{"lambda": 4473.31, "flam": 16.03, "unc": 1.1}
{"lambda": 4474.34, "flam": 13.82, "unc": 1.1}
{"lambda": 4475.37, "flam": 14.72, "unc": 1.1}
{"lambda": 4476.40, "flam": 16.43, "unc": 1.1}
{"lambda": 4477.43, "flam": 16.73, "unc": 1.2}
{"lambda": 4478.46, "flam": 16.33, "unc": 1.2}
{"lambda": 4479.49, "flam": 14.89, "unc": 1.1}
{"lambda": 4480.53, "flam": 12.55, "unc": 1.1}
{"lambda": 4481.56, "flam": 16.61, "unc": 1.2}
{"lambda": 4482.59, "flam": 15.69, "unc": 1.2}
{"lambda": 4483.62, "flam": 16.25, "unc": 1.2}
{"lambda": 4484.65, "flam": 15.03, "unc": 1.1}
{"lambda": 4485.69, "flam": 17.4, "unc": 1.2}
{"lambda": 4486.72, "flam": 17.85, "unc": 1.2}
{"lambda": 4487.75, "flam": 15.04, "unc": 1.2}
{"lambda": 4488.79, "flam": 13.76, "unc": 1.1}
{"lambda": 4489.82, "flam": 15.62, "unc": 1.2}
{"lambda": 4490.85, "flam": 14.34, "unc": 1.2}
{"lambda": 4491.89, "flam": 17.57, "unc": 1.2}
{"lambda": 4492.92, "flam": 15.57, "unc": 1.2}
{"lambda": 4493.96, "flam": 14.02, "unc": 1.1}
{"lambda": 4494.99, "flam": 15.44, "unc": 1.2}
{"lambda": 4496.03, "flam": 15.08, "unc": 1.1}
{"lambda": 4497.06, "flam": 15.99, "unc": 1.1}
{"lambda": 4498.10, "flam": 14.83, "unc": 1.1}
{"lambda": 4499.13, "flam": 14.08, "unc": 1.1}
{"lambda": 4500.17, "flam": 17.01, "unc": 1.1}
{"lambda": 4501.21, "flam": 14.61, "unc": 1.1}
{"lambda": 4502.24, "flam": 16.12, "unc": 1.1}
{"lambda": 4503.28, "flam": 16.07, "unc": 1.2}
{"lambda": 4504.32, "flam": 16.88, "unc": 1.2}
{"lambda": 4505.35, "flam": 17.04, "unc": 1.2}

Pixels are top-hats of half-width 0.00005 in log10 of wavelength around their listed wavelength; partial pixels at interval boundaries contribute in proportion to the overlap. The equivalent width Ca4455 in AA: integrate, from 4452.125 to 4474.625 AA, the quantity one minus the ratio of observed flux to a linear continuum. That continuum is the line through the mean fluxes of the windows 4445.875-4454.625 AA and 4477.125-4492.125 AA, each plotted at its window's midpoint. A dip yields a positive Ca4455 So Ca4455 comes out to 1.81 AA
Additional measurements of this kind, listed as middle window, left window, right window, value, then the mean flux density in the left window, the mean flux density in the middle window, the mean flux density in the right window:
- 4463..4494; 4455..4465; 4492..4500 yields -1.9 AA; 13.3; 15.2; 15.2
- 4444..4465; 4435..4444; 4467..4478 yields 0.8 AA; 13.9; 13.8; 14.9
